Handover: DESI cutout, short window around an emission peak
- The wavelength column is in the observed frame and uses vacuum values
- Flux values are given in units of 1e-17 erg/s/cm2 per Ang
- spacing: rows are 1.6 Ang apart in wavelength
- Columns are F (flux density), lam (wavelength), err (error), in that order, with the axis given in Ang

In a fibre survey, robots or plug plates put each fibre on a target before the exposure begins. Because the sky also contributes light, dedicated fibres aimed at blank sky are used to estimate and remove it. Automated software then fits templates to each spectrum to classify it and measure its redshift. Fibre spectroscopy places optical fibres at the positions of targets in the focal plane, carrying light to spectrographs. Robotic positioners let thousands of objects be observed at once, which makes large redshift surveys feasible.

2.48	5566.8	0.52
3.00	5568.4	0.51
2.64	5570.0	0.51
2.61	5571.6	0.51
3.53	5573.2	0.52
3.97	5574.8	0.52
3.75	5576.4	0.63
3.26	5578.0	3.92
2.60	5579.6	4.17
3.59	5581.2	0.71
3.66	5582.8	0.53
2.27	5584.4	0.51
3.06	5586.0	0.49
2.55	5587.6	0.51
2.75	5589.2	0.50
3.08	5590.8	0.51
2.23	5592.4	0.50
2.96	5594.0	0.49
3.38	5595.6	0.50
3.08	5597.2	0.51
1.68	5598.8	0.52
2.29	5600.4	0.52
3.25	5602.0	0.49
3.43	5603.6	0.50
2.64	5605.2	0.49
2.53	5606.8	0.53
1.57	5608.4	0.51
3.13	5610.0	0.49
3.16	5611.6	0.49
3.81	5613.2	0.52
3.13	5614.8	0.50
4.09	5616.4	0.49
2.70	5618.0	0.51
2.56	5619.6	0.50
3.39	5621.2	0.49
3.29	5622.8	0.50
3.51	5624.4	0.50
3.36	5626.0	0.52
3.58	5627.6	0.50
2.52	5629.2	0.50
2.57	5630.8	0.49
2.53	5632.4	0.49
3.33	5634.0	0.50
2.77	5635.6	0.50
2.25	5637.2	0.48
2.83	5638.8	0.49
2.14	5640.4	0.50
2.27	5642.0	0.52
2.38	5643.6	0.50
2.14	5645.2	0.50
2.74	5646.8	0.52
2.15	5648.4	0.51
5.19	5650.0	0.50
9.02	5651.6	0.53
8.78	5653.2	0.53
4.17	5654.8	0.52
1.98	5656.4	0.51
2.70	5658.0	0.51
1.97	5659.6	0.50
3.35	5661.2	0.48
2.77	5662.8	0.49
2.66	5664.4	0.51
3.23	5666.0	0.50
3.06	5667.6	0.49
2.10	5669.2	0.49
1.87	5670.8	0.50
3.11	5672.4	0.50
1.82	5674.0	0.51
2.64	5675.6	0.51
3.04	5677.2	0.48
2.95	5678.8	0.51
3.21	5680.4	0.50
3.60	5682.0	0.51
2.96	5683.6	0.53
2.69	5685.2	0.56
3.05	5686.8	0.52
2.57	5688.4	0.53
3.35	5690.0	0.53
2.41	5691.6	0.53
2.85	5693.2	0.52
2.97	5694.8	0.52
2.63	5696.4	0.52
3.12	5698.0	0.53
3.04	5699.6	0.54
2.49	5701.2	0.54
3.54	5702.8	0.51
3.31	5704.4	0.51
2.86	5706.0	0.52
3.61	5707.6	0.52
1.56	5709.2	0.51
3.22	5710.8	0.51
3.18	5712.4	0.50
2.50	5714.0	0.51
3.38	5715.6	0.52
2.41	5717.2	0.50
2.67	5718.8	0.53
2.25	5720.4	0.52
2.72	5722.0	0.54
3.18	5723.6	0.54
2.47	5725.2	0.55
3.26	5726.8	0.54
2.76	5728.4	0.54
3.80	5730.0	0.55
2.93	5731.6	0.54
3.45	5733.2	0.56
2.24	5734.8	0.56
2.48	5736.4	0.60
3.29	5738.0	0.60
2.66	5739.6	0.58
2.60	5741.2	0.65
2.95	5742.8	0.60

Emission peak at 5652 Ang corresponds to H-beta 4861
